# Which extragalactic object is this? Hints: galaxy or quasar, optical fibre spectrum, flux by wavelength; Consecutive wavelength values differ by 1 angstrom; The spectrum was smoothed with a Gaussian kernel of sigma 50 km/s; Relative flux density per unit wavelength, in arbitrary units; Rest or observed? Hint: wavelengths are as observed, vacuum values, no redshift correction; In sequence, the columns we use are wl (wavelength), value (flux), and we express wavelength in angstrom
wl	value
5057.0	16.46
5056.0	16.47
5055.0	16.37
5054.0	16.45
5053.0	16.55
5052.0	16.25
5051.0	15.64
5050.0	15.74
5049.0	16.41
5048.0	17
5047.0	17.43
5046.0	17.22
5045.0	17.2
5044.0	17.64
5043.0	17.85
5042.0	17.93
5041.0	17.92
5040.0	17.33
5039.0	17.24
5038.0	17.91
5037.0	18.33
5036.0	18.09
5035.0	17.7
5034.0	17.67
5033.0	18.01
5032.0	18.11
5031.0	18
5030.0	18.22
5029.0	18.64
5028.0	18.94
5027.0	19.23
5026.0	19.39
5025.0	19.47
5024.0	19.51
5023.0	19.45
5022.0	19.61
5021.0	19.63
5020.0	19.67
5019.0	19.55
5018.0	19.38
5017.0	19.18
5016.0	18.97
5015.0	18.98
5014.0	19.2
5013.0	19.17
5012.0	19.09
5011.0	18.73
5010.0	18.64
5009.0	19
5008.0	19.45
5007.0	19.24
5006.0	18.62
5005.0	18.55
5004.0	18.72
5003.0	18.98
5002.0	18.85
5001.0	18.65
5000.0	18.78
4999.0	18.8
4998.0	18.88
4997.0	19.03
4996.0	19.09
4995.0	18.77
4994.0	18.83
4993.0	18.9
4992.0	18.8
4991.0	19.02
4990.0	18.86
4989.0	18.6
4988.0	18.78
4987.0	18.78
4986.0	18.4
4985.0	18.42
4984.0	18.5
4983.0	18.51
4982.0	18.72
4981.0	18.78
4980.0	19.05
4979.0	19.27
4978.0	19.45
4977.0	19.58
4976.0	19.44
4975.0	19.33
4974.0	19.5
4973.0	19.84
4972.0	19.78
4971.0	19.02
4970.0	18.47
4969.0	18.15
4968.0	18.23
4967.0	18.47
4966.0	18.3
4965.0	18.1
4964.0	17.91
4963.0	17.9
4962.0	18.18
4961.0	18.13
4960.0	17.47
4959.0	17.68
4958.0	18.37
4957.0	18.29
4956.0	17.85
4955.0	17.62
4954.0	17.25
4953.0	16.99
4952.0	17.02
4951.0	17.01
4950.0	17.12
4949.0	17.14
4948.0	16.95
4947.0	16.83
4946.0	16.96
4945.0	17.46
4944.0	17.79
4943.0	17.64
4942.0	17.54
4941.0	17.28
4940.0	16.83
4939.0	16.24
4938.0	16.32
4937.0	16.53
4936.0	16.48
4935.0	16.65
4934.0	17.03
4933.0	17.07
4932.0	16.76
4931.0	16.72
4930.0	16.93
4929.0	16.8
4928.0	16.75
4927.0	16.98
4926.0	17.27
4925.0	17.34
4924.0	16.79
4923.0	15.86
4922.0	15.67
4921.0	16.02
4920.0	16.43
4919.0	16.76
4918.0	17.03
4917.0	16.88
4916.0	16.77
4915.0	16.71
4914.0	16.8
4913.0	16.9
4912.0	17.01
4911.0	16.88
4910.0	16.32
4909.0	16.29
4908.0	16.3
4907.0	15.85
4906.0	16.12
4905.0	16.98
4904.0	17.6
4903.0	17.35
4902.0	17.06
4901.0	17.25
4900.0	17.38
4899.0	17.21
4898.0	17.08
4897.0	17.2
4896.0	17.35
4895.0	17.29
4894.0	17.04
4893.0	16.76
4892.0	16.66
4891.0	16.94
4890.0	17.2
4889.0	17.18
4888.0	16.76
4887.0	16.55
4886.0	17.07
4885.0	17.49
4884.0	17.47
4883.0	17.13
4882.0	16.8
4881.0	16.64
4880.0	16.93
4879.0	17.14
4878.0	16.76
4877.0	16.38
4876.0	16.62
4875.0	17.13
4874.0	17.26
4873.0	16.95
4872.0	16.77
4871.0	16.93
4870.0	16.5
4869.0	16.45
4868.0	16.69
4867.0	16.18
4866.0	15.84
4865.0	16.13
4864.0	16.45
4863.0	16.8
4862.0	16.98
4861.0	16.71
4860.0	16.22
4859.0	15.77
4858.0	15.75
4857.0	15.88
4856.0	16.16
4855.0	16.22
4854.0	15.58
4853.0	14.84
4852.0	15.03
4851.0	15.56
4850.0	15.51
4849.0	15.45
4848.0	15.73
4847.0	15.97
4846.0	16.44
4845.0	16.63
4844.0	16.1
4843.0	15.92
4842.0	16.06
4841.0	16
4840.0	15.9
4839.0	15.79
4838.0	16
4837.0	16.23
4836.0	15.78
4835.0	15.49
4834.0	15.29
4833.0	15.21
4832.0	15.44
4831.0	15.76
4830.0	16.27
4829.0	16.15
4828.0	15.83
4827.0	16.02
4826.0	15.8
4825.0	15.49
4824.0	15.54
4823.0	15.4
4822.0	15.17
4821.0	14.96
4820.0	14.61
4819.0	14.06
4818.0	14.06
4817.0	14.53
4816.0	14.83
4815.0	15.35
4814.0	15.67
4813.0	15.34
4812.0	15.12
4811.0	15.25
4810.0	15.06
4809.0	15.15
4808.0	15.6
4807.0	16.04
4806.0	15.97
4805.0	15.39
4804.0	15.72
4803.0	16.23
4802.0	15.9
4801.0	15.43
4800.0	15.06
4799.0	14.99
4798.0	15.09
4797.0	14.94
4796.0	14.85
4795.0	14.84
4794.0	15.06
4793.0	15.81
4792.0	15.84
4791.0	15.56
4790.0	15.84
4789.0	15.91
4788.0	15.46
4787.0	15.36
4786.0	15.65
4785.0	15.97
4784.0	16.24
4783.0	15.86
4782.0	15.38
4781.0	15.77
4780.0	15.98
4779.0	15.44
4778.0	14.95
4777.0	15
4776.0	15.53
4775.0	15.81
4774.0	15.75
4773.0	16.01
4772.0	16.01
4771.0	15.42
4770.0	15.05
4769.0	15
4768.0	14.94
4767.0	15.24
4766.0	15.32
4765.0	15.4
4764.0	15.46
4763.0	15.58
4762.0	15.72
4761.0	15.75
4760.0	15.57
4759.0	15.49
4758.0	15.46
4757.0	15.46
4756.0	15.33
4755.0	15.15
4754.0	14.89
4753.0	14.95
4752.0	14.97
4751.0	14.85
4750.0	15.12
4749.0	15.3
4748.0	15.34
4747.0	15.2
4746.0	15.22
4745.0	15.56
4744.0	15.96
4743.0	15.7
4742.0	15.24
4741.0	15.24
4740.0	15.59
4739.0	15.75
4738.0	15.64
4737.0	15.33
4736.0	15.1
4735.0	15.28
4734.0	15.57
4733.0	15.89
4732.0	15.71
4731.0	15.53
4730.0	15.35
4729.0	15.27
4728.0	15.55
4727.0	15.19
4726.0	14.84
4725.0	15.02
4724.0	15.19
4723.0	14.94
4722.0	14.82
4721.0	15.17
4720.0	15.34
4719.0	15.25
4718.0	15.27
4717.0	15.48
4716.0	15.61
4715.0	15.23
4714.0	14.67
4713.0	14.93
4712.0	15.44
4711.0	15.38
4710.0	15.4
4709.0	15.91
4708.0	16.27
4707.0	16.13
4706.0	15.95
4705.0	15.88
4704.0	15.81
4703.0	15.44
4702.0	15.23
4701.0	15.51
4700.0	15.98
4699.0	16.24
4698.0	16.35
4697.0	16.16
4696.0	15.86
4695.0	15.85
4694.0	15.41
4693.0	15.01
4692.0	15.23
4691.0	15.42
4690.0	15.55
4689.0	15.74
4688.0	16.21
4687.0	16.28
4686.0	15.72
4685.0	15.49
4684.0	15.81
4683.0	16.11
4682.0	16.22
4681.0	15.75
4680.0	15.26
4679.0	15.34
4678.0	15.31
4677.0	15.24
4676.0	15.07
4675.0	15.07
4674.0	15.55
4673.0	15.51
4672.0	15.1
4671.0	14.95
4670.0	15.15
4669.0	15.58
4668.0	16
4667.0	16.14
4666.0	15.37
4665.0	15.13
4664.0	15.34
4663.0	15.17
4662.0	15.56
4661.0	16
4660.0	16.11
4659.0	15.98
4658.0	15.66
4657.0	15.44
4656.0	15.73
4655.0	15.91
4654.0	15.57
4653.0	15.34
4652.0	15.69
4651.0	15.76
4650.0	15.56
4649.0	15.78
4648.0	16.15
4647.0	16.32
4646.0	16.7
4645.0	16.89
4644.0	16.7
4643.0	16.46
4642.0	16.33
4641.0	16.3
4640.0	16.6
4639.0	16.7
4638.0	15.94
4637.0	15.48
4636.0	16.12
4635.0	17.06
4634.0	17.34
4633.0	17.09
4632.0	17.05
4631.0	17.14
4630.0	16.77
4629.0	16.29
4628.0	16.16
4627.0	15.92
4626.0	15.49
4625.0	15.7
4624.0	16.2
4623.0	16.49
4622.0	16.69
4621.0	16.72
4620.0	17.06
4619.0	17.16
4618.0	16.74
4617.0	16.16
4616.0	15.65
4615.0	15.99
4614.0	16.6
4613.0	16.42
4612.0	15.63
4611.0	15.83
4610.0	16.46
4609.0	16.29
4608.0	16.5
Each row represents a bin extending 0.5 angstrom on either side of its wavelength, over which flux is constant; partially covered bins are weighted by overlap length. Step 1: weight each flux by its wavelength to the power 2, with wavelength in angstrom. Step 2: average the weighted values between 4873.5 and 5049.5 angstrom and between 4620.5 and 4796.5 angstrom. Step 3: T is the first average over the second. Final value 1.26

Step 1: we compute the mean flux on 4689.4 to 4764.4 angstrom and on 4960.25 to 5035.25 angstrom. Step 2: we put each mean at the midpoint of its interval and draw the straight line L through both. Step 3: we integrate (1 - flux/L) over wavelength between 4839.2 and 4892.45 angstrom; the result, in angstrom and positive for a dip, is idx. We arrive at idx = 2.41 angstrom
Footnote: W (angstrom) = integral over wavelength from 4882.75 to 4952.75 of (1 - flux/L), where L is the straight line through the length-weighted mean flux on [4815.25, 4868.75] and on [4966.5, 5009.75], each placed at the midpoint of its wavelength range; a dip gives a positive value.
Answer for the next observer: 1.9 angstrom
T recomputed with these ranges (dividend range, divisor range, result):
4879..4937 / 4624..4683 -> 1.18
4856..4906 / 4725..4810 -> 1.14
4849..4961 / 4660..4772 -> 1.18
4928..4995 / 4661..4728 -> 1.29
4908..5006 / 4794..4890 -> 1.17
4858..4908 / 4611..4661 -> 1.15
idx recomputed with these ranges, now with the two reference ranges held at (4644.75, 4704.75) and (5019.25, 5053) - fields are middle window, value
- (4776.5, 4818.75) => 2.71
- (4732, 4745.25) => 0.46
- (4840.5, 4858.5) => 1.05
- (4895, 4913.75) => 0.27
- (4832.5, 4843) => 0.59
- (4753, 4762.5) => 0.48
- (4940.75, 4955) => 0.17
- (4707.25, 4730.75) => 0.98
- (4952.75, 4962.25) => -0.16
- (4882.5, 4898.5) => -0.01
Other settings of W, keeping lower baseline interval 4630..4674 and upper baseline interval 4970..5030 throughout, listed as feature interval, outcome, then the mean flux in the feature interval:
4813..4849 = 4.07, 15.6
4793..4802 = 1.12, 15.1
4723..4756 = 2.84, 15.3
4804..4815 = 1.21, 15.5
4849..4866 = 1.76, 16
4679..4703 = 0.88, 15.7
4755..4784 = 2.61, 15.5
